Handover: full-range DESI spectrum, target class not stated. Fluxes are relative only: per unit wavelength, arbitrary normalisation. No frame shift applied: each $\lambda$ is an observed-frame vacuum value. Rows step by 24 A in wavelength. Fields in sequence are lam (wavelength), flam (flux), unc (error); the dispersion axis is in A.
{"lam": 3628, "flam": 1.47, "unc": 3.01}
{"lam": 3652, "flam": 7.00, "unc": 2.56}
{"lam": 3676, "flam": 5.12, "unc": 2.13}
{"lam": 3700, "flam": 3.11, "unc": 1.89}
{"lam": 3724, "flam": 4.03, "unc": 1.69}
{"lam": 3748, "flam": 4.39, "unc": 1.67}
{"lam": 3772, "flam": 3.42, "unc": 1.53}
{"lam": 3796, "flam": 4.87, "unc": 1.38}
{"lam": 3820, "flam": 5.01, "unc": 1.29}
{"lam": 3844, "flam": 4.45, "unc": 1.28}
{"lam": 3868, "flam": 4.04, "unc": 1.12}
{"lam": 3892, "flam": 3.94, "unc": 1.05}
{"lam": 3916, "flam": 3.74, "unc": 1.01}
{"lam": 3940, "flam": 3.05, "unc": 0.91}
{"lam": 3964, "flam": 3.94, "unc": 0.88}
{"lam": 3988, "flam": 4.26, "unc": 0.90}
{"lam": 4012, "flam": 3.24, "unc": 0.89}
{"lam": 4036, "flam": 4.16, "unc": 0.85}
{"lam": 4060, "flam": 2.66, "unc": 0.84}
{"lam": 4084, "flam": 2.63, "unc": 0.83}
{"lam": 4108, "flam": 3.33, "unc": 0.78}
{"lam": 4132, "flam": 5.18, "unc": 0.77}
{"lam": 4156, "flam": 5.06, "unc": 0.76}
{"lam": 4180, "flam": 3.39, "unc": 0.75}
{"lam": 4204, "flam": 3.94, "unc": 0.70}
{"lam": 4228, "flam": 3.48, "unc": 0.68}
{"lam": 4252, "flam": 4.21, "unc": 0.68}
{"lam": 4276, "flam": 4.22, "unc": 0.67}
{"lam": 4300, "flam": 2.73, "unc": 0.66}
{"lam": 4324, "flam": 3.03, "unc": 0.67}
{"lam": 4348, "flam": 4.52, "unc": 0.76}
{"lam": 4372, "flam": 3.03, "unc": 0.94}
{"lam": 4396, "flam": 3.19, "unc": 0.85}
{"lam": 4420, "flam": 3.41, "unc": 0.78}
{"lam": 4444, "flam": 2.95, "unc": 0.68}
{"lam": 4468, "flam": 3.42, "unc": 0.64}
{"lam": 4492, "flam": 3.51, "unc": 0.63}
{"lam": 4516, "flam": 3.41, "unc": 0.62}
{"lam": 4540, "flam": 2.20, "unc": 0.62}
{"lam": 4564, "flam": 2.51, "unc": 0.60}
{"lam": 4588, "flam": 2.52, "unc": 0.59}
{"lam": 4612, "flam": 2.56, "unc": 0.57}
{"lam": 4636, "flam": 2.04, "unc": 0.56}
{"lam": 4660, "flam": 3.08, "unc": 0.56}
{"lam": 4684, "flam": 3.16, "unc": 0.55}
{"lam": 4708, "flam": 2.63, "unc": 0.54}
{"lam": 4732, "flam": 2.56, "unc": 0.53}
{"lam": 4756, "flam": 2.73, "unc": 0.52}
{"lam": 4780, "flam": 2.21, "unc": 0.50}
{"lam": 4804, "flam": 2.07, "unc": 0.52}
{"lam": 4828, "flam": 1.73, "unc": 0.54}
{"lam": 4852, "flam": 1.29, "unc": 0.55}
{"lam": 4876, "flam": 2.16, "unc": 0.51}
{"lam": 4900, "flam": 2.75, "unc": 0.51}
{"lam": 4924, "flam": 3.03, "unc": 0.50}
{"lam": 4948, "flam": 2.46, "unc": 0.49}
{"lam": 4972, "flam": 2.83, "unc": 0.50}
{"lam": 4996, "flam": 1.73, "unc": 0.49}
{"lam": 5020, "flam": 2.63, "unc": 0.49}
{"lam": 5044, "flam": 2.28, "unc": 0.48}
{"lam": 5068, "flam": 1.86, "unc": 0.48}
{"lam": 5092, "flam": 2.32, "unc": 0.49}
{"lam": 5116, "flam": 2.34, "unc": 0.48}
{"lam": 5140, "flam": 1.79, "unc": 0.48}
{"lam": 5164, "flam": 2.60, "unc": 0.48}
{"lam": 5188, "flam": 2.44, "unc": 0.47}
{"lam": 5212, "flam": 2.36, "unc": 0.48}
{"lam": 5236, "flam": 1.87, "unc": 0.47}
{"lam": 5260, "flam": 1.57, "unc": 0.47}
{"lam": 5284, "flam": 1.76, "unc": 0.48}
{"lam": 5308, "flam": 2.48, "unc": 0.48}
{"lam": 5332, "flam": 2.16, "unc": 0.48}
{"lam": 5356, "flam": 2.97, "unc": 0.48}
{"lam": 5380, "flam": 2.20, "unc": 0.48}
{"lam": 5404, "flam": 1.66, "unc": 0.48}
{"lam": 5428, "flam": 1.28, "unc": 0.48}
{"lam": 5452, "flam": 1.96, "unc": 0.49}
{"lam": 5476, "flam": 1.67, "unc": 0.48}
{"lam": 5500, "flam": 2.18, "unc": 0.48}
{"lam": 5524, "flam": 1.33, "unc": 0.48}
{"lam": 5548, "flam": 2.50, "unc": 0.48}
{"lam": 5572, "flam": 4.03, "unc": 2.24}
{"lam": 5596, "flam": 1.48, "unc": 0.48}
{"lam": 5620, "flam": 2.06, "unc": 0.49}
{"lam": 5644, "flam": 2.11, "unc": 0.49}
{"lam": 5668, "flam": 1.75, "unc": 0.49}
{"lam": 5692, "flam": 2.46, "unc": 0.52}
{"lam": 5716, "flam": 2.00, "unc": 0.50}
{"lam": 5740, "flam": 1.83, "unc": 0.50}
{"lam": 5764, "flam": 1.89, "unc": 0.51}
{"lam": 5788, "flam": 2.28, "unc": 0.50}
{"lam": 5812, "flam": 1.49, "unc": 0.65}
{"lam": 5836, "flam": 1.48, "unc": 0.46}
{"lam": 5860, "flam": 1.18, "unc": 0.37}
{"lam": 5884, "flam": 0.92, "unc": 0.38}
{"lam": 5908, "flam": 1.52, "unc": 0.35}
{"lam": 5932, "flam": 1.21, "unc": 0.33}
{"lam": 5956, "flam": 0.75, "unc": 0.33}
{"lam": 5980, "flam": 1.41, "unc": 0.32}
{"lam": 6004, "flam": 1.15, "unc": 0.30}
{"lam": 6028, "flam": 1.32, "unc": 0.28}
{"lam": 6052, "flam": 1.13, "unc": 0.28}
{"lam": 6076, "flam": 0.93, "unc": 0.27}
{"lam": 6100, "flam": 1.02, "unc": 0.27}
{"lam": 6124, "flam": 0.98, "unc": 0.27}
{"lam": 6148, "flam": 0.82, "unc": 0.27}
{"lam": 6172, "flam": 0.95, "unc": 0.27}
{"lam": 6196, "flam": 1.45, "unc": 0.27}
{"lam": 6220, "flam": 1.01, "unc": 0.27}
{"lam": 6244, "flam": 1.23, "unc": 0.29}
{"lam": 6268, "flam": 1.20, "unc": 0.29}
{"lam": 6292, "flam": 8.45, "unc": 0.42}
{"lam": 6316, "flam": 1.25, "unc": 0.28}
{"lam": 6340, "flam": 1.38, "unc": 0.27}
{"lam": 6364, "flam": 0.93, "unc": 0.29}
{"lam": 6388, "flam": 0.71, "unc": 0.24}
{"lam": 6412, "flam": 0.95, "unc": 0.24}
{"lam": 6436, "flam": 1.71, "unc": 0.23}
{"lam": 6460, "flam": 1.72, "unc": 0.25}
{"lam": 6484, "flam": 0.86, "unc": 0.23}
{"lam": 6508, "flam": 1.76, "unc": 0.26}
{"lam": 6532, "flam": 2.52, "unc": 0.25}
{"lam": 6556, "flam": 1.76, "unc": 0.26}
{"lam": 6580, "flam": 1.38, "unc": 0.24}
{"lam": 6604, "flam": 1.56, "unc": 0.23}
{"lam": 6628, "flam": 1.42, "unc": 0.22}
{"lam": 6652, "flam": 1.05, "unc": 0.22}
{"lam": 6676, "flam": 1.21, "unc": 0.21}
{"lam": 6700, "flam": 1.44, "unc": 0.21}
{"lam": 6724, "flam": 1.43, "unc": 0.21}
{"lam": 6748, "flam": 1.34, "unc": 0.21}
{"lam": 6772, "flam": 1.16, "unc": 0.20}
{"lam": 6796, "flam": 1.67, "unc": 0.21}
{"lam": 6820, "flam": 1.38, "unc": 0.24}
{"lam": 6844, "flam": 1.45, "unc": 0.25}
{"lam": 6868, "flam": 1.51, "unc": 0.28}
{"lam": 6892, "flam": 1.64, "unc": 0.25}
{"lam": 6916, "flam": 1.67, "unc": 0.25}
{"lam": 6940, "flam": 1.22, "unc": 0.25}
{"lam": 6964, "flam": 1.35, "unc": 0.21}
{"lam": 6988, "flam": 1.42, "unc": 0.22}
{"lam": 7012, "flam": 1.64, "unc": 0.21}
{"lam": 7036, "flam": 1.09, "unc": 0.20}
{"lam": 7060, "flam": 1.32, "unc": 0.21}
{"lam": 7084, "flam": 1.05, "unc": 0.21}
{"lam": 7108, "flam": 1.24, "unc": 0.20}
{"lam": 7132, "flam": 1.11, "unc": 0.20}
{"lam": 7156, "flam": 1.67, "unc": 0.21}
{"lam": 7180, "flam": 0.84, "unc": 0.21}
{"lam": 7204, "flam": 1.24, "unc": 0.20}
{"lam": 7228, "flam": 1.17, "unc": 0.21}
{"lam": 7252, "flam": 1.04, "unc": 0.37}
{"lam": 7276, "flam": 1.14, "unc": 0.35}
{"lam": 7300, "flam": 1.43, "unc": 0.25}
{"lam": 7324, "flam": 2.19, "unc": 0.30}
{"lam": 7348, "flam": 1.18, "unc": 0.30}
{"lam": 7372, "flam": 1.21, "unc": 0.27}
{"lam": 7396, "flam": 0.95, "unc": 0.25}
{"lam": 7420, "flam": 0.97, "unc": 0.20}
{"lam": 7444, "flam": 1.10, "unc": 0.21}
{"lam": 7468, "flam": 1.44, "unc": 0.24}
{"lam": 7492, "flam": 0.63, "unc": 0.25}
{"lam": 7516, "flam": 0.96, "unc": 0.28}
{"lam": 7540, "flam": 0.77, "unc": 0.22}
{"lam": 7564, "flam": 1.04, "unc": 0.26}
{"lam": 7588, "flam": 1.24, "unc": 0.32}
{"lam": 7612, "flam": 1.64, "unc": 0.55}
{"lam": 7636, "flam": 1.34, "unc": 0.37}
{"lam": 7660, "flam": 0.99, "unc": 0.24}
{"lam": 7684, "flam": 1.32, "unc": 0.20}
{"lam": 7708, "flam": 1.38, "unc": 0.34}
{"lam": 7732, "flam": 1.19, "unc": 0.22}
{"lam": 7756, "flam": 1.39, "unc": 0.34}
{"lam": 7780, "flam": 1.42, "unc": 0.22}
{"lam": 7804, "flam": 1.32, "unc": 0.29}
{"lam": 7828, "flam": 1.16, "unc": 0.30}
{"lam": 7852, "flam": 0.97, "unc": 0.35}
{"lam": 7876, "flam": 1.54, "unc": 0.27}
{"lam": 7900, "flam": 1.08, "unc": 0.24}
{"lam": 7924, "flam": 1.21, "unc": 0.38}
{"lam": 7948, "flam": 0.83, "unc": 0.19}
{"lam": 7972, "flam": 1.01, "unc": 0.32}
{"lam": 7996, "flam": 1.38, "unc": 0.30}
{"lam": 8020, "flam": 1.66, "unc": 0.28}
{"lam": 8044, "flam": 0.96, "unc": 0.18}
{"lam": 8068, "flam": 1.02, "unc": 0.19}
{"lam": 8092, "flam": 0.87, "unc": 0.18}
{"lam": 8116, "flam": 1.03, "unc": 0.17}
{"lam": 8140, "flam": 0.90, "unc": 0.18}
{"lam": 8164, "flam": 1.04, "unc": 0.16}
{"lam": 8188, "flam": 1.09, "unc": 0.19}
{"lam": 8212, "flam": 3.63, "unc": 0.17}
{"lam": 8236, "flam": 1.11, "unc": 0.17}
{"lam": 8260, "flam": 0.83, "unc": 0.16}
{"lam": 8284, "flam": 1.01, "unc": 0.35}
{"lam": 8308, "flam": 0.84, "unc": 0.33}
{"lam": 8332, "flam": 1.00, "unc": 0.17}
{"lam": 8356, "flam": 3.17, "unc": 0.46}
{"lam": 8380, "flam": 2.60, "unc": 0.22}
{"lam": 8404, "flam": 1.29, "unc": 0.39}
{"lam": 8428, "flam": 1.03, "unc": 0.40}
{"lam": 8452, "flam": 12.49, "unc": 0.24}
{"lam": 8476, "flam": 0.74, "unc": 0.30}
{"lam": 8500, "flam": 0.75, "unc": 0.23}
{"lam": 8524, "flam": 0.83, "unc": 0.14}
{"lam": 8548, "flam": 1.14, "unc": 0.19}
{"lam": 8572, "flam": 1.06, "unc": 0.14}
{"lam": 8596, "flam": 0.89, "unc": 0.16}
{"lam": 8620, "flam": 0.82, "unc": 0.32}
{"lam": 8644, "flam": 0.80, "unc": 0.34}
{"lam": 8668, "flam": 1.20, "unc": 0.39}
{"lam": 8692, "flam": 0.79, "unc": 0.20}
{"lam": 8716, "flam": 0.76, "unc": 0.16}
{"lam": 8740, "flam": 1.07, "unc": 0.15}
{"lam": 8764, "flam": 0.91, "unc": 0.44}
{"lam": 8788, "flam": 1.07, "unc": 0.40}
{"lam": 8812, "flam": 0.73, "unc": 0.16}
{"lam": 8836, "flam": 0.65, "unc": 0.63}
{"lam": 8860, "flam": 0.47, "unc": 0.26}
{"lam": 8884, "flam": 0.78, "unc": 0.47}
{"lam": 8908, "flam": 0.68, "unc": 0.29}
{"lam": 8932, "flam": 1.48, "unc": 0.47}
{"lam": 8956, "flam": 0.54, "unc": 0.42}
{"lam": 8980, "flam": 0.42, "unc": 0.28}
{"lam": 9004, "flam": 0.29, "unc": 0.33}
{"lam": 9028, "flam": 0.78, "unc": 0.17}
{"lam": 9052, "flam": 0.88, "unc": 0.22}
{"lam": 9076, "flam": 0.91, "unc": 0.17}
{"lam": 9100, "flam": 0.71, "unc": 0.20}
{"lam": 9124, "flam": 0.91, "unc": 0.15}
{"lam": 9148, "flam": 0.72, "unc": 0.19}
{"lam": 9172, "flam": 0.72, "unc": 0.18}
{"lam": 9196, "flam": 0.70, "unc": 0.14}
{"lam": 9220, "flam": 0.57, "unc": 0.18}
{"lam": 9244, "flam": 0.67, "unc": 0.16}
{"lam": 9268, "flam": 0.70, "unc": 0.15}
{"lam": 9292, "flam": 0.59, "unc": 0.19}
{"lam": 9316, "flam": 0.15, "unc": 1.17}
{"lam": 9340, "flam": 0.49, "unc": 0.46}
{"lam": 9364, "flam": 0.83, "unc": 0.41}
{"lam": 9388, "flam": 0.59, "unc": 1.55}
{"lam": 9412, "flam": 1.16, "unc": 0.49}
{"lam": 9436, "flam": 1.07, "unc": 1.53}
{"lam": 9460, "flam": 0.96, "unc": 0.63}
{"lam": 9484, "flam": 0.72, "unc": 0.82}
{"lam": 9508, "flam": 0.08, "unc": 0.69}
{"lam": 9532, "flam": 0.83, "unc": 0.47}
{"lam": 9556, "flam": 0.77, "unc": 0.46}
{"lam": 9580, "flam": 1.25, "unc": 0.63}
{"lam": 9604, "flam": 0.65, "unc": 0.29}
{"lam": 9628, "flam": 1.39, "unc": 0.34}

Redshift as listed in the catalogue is 0.687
